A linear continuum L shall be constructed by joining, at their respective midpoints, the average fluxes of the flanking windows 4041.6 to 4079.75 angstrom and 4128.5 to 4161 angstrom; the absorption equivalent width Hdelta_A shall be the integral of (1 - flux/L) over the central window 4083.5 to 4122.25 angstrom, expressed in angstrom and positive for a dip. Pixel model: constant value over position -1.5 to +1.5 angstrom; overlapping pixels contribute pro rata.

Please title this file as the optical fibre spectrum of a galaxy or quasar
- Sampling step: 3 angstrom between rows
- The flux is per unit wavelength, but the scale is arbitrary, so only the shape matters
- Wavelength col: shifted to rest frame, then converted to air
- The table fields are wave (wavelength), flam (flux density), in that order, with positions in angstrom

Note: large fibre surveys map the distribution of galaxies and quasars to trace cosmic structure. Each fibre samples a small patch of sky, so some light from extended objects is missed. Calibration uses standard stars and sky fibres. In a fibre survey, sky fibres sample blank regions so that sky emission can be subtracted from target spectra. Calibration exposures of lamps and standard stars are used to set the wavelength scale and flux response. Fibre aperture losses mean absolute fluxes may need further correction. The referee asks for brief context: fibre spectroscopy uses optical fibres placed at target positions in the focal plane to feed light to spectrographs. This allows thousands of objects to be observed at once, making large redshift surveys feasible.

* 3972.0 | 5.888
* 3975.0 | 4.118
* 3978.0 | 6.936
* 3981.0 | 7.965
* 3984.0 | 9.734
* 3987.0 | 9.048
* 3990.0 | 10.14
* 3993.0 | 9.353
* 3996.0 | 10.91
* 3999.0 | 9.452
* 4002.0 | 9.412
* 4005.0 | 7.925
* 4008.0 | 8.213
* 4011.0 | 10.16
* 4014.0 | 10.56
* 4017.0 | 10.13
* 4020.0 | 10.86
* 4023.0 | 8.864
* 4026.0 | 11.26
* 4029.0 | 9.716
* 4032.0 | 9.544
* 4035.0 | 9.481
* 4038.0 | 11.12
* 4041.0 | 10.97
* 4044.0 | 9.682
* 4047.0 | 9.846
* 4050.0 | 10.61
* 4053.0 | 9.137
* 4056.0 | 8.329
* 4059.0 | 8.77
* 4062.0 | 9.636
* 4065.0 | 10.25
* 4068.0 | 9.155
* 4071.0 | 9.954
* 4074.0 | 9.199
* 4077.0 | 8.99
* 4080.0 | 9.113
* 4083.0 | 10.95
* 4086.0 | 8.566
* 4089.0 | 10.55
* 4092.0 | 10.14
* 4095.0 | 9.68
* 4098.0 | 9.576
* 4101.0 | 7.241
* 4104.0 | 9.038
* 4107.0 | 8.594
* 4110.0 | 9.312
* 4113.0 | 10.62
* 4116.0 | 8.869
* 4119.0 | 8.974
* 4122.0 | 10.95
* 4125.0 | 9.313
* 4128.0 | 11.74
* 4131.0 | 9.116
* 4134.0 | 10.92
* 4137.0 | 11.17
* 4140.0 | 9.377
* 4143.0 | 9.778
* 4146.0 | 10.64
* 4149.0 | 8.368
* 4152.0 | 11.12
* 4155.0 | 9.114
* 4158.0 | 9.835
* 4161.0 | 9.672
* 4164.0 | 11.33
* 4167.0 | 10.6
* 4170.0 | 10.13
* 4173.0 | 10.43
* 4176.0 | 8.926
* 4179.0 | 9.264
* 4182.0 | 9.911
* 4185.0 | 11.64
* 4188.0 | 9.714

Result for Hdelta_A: 1.4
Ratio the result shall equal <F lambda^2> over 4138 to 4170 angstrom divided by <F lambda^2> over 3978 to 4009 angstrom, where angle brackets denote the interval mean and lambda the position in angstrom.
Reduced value 1.2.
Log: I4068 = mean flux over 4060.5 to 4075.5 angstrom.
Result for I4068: 9.64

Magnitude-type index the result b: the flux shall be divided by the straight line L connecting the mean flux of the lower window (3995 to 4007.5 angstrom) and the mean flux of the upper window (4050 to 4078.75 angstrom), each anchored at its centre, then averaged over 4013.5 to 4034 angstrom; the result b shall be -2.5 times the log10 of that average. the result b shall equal -0.09 mag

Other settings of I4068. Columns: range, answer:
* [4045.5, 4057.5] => 9.48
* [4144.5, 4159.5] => 9.82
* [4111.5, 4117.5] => 9.74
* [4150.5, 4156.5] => 10.1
